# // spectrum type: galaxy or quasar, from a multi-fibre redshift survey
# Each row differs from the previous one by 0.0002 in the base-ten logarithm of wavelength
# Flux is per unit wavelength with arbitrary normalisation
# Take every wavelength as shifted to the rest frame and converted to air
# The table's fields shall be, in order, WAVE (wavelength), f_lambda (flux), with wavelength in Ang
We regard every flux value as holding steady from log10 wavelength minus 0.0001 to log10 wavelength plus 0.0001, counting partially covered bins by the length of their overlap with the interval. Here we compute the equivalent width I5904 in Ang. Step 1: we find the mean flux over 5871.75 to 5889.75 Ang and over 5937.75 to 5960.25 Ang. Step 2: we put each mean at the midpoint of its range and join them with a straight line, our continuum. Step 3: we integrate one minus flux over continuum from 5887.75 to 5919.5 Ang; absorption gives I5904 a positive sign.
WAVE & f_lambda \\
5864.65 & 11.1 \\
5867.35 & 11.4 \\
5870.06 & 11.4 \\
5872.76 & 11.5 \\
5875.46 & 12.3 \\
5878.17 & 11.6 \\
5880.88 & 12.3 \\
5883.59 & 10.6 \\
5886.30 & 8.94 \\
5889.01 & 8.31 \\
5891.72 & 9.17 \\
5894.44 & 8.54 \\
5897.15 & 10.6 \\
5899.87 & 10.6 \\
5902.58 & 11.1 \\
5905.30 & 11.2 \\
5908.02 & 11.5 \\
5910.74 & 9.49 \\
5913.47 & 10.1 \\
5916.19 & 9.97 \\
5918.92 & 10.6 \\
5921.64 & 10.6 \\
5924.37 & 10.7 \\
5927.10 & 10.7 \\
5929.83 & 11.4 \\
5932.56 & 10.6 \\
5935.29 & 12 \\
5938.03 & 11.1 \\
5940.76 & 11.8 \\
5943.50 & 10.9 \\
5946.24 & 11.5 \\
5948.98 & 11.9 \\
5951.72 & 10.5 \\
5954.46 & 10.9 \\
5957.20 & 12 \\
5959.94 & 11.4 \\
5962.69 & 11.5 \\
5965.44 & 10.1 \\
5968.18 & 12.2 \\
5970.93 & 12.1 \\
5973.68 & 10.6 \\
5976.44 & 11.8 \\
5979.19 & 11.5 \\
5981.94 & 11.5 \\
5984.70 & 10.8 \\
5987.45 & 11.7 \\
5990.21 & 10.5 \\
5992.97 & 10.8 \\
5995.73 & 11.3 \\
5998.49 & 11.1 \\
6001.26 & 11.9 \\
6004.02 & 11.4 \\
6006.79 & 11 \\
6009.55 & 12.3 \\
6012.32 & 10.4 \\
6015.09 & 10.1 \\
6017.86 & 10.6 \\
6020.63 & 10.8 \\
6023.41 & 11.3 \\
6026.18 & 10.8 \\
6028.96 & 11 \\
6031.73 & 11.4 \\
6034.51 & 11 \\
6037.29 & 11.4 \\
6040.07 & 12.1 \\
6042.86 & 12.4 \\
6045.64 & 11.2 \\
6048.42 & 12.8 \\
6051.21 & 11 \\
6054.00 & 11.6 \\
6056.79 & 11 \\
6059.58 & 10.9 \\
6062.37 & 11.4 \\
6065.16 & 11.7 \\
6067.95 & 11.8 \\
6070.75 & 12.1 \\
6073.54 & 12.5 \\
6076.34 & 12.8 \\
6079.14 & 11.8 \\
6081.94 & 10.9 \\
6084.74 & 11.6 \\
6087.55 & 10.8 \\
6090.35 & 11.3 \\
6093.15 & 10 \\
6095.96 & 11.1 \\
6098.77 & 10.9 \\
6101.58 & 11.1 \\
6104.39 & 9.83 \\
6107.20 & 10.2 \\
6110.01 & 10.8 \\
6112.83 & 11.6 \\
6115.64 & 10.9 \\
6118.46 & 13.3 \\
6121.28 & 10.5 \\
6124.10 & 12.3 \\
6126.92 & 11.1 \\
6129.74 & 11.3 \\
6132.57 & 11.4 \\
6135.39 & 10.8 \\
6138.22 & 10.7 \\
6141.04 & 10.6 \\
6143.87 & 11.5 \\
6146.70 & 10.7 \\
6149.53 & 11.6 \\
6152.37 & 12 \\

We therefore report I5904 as 2.7 Ang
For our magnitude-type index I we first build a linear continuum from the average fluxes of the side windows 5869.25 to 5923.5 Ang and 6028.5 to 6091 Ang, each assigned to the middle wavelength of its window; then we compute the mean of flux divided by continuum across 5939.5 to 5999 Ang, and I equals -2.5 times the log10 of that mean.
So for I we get -0.03 mag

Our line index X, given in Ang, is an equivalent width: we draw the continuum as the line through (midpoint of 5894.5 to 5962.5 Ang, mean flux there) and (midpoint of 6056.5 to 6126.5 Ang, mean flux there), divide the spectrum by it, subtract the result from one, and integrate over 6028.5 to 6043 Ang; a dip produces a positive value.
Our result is -0.4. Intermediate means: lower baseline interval 10.9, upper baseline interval 11.3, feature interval 11.5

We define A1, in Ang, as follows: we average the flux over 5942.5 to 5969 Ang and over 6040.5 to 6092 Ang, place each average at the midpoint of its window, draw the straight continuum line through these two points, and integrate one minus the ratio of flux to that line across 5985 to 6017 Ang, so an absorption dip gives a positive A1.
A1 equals 0.9 Ang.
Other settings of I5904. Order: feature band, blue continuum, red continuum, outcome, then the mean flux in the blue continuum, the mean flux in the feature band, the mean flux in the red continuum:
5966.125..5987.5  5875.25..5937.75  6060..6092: -0.9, 10.5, 11.5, 11.7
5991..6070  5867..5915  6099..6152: -2.9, 10.6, 11.3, 11.1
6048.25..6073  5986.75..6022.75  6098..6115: -1.5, 11.1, 11.6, 10.7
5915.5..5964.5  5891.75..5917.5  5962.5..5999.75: -1.8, 10.3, 11.1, 11.2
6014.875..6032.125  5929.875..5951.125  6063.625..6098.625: 0.9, 11.4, 10.9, 11.5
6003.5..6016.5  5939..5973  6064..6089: 0.6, 11.4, 11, 11.8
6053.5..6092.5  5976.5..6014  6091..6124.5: -1.6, 11.3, 11.6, 11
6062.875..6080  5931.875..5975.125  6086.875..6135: -1.5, 11.3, 12.1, 11.1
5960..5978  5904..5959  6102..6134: -0.6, 11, 11.4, 11.2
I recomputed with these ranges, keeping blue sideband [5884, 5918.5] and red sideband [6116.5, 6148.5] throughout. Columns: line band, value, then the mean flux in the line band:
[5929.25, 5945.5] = -0.11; 11.3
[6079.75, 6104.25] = 0.01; 10.9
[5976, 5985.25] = -0.10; 11.4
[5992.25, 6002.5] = -0.08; 11.3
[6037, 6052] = -0.10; 11.9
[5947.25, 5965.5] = -0.10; 11.3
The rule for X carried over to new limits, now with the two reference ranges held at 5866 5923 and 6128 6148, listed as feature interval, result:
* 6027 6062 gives -2.1 Ang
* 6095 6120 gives -0.3 Ang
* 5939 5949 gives -0.8 Ang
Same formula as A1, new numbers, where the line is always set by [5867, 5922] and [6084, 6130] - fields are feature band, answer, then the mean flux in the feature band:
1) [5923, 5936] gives -0.49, 11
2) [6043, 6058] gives -0.90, 11.6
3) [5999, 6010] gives -0.74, 11.6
